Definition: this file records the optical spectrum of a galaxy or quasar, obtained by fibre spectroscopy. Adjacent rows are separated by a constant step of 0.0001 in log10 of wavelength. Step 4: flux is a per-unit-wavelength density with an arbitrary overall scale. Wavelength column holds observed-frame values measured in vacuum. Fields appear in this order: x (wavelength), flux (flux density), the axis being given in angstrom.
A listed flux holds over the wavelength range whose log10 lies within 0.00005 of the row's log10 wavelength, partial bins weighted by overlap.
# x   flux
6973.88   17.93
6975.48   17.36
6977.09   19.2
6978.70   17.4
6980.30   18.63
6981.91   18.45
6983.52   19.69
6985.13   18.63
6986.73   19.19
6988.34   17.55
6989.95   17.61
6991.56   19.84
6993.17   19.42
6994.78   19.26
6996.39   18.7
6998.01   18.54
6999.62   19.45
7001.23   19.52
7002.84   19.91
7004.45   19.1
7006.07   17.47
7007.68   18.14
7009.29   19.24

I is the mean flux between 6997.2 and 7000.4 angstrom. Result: 19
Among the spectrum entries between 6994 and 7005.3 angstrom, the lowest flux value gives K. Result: 18.54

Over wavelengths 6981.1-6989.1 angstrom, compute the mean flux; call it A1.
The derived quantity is 18.7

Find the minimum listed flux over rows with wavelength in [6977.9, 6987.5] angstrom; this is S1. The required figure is 17.4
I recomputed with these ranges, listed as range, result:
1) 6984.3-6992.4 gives 18.6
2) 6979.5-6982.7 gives 18.5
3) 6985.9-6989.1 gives 18.4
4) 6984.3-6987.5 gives 19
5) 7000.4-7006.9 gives 19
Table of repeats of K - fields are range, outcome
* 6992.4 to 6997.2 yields 18.7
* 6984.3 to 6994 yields 17.55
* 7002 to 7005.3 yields 19.1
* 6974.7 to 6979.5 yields 17.36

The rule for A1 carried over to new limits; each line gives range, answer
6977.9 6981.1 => 18.1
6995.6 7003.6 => 19.2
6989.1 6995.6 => 19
